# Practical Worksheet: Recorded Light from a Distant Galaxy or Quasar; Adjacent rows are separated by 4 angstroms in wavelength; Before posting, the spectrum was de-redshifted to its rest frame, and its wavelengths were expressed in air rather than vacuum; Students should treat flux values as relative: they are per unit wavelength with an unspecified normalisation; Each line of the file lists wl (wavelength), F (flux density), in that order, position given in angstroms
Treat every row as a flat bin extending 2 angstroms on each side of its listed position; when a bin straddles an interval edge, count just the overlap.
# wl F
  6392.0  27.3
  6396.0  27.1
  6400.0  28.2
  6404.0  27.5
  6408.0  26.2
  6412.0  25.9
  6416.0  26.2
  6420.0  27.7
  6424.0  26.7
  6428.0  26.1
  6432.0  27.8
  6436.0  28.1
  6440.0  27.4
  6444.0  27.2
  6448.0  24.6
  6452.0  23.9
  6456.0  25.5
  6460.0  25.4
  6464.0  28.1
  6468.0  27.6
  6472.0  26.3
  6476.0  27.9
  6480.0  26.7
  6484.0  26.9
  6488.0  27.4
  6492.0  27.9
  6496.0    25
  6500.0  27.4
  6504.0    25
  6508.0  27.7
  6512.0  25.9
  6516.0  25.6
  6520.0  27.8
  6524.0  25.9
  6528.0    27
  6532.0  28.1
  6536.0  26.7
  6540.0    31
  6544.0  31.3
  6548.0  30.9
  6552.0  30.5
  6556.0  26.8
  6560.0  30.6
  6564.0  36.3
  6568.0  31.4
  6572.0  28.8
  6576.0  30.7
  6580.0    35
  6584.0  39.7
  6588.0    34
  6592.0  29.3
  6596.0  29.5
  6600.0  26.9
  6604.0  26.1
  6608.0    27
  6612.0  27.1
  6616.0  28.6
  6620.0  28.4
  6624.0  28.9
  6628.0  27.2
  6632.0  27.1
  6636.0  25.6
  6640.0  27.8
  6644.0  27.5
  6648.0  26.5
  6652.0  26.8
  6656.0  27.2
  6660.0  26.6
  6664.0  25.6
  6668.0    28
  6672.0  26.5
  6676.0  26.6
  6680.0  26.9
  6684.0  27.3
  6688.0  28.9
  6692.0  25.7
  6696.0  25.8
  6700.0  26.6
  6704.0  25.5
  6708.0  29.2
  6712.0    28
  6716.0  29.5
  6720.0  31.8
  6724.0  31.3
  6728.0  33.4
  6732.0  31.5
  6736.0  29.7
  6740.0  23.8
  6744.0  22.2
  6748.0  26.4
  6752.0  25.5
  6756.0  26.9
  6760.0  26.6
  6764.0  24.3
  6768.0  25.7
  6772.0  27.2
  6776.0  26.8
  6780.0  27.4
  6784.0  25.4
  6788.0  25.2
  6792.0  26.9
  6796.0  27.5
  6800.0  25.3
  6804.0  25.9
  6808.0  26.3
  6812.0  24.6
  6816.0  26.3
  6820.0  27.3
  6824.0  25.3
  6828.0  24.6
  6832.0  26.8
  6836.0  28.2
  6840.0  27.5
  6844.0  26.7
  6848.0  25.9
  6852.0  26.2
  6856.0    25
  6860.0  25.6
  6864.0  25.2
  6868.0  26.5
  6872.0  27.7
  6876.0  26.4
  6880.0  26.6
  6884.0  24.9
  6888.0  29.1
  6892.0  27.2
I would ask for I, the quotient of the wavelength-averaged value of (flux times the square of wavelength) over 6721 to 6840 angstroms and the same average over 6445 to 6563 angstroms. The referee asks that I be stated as 1.1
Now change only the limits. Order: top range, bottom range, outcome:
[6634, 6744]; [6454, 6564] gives 1.06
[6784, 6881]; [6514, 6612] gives 0.95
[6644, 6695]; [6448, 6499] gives 1.08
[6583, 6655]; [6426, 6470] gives 1.13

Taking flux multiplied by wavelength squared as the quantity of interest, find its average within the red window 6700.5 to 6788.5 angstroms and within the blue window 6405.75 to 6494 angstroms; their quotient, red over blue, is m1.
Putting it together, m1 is 1.12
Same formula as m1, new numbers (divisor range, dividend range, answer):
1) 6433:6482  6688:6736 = 1.18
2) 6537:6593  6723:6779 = 0.90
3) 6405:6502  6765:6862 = 1.10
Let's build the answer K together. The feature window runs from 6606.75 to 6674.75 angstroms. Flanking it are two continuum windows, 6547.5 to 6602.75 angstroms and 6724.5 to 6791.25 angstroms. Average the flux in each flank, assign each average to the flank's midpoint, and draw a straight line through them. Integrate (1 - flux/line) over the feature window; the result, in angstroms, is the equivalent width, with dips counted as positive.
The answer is 5.9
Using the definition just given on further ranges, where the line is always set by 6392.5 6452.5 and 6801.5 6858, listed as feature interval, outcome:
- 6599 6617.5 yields -0.4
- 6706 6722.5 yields -2.1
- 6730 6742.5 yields -0.8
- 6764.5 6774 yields 0.1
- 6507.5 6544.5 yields -1.3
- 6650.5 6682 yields -0.4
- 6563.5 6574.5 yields -2.1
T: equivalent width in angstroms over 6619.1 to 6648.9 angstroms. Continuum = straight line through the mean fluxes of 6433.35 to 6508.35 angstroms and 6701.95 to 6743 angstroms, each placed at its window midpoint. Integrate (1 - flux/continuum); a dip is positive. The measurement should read 1.0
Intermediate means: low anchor 26.6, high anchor 29.2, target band 27.4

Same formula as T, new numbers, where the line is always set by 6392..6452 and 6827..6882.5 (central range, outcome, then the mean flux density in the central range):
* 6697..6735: -4.35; 29.5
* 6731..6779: 0.32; 26.3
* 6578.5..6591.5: -4.31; 35.5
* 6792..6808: 0.06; 26.3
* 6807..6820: 0.24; 25.9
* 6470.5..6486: -0.12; 27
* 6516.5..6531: -0.07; 26.8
